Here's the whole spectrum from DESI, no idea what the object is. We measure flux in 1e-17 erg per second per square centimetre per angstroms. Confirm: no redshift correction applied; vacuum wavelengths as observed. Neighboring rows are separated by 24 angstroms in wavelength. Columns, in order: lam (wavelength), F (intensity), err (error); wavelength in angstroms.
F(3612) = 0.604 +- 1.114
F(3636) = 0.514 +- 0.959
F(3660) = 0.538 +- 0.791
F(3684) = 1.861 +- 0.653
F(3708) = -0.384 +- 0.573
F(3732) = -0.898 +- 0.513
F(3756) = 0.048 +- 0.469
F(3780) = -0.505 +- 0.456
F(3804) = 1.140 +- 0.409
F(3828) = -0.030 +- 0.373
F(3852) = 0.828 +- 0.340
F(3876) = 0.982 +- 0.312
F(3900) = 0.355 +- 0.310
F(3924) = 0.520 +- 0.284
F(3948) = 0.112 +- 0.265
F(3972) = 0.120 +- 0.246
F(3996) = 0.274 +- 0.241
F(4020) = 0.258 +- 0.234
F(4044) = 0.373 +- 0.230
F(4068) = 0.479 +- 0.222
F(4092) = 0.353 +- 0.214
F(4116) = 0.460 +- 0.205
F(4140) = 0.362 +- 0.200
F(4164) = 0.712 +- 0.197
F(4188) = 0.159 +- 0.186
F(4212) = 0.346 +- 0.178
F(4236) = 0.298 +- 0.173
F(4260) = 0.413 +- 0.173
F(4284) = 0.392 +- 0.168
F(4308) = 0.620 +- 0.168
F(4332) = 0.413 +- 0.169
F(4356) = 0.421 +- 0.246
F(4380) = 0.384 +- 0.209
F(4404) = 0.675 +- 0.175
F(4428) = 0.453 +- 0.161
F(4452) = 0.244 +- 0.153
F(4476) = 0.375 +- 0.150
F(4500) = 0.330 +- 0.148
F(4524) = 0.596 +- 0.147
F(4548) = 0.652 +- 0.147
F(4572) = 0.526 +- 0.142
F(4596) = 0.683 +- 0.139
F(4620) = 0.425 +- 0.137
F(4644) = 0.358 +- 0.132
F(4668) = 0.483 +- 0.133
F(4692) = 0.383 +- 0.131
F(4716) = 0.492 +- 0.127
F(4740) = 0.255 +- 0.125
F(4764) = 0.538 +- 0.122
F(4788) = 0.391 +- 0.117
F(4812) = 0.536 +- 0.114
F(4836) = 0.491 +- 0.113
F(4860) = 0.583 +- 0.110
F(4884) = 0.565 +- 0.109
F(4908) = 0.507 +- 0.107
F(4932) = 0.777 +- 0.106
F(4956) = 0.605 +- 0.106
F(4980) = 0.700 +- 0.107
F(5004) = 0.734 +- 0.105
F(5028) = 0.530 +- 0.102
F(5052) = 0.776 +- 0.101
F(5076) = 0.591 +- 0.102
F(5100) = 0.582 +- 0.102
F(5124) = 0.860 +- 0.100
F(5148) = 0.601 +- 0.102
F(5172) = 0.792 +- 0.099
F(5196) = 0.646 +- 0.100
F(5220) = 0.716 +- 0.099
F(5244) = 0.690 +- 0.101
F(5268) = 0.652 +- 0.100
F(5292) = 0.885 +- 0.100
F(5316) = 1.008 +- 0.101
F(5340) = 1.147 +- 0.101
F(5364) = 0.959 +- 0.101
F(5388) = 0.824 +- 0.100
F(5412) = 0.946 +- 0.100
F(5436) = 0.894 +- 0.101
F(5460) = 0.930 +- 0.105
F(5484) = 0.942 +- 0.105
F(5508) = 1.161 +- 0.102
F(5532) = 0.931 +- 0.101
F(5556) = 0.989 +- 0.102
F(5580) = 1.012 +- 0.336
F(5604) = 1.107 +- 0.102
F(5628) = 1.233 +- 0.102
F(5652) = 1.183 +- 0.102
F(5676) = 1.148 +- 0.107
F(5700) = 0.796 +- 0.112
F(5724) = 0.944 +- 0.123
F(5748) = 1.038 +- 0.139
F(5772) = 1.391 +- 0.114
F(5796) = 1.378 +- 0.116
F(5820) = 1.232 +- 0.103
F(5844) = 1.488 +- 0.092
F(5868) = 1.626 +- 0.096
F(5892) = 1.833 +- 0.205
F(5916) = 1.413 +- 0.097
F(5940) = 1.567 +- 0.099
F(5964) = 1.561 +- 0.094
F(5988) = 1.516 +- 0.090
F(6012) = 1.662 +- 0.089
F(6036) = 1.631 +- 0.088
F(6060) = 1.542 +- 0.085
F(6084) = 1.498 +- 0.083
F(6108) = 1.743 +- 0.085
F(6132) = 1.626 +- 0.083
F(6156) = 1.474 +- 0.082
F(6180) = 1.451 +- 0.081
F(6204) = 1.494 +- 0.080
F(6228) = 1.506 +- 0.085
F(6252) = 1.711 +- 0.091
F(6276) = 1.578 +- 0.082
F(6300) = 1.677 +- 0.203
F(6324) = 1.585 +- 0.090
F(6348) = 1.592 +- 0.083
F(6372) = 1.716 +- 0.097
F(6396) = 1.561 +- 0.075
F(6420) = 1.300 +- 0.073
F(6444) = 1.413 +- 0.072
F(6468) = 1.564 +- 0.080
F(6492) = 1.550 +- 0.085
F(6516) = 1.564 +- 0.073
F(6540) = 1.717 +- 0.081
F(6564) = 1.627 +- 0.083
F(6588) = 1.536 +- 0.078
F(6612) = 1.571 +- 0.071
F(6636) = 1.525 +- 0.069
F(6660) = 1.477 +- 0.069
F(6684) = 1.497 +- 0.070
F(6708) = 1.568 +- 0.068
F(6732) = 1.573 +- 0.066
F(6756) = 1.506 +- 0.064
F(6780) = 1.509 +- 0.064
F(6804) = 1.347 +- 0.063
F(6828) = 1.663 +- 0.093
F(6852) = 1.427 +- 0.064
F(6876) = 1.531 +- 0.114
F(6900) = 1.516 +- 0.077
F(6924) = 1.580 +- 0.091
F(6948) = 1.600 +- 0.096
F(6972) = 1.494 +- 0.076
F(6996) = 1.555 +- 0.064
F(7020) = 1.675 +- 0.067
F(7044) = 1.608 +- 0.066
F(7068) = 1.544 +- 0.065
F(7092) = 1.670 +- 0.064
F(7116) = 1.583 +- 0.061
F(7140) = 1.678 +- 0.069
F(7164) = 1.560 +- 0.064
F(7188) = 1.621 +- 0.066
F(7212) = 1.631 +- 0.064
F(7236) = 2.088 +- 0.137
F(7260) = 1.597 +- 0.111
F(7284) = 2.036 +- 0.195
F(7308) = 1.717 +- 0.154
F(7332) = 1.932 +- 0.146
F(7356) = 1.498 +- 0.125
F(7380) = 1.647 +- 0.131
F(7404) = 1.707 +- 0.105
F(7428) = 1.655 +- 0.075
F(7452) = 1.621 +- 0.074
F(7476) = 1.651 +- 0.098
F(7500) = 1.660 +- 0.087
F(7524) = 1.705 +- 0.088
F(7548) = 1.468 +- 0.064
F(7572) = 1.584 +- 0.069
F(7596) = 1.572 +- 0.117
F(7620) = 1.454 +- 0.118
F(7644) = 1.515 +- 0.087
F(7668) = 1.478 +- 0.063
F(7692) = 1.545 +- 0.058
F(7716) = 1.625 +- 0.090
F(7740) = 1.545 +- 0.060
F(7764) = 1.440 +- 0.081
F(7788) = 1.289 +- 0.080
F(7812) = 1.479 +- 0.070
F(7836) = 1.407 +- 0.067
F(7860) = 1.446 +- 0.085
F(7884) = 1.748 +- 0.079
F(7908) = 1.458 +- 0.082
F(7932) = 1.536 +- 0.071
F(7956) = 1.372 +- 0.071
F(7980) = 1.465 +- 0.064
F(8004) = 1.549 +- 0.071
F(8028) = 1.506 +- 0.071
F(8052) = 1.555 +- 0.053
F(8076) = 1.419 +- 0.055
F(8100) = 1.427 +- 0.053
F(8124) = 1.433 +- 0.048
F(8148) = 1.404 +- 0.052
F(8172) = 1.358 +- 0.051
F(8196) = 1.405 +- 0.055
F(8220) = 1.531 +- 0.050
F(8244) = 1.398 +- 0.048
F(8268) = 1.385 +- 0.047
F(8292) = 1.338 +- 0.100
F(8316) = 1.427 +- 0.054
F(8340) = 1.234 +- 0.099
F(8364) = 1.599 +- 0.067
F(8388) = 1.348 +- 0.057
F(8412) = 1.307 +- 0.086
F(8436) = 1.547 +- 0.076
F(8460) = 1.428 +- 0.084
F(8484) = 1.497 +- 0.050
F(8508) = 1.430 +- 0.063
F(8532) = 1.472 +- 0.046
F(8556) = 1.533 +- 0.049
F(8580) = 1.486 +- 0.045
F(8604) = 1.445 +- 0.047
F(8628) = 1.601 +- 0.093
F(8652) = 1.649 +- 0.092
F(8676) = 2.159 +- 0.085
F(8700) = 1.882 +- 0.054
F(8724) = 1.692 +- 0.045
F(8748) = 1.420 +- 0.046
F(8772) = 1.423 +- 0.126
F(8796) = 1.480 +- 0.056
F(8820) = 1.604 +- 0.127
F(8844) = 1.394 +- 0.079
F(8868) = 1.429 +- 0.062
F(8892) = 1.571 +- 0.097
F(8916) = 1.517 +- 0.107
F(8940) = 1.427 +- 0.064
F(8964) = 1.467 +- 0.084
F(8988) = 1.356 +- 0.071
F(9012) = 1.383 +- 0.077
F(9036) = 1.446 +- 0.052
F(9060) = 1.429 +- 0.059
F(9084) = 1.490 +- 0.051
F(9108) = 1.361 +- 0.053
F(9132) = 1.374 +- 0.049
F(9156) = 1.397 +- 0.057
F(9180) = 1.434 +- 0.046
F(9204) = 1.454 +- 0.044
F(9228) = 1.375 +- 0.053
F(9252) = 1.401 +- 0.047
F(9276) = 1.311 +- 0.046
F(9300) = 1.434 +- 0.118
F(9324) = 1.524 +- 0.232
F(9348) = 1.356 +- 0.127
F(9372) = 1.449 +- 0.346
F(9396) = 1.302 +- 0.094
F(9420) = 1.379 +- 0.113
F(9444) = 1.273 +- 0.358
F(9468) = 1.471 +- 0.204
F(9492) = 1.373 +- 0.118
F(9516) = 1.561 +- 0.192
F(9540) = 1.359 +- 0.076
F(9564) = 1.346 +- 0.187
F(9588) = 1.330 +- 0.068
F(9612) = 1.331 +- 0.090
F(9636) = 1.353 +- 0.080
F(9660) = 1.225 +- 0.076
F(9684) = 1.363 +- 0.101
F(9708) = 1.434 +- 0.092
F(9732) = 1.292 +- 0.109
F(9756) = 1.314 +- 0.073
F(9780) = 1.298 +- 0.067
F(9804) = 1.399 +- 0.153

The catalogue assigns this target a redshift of 0.32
